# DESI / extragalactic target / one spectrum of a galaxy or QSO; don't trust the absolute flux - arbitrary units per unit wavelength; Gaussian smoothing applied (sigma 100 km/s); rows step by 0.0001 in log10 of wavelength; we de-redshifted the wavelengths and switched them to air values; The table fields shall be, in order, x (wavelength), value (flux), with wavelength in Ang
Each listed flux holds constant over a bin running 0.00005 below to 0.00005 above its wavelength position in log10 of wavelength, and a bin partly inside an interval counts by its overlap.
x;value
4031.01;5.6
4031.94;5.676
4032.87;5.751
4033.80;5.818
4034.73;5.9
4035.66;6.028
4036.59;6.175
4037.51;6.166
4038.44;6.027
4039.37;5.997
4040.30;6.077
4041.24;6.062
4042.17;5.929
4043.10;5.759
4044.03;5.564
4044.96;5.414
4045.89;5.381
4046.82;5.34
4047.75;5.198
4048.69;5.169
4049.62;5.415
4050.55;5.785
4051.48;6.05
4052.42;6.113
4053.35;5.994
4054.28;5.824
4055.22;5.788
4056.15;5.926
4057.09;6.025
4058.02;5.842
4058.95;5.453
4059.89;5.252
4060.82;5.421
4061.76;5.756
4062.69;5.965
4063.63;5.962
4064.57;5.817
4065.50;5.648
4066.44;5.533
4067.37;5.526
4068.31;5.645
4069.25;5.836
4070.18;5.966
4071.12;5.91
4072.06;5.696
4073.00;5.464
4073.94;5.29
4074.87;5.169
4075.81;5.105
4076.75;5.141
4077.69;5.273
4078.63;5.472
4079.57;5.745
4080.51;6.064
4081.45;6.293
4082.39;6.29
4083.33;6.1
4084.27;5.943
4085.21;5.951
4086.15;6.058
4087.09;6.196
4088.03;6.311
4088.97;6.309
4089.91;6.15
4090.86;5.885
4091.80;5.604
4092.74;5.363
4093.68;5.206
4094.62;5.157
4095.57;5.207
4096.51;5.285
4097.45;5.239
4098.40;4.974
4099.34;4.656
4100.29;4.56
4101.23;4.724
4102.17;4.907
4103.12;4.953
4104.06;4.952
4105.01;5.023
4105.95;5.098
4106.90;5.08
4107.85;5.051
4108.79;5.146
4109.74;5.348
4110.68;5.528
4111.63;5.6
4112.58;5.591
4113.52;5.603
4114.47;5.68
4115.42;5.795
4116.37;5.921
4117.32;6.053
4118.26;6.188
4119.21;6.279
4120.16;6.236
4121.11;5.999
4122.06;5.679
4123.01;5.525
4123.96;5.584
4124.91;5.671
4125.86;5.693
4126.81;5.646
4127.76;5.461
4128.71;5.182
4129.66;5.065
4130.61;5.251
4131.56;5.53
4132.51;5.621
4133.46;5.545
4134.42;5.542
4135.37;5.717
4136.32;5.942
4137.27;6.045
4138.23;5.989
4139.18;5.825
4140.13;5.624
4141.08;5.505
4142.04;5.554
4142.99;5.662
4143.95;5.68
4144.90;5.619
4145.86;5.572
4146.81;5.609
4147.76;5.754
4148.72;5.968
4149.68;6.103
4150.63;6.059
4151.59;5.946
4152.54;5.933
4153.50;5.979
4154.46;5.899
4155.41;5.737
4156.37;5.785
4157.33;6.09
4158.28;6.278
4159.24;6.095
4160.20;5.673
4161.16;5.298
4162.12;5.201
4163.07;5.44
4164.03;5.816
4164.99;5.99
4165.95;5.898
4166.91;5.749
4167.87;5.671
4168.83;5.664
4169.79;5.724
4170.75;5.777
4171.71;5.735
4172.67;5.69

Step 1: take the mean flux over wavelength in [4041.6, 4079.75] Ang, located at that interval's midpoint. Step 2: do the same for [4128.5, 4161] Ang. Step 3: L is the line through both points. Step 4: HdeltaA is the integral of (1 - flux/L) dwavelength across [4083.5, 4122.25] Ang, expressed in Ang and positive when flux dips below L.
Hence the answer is 1.1 Ang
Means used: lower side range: 5.62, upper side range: 5.75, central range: 5.53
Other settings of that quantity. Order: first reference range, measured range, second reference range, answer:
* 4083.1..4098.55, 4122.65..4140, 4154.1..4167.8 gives 0.4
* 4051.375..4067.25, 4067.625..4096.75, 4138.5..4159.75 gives 0.4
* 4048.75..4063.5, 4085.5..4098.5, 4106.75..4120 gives 0.1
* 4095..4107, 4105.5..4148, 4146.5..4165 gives -2.0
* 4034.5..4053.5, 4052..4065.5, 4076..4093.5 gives 0.1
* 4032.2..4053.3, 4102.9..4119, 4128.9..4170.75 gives 0.8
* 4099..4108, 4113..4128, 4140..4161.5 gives -1.7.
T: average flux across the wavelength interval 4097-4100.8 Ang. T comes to 4.85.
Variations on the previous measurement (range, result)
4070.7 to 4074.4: 5.58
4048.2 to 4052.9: 5.7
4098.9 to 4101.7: 4.65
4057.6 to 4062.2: 5.54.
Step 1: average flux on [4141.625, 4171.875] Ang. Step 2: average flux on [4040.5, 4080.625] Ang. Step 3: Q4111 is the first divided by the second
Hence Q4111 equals 1.02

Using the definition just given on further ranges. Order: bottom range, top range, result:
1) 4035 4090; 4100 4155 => 0.97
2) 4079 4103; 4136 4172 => 1.03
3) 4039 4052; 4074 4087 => 1.02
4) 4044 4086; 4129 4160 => 1.01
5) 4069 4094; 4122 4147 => 0.97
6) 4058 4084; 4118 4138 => 1.00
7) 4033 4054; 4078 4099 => 0.99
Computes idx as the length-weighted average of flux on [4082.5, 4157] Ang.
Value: 5.61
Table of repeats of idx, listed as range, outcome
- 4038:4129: 5.62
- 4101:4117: 5.31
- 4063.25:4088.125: 5.75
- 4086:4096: 5.76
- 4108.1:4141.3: 5.67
